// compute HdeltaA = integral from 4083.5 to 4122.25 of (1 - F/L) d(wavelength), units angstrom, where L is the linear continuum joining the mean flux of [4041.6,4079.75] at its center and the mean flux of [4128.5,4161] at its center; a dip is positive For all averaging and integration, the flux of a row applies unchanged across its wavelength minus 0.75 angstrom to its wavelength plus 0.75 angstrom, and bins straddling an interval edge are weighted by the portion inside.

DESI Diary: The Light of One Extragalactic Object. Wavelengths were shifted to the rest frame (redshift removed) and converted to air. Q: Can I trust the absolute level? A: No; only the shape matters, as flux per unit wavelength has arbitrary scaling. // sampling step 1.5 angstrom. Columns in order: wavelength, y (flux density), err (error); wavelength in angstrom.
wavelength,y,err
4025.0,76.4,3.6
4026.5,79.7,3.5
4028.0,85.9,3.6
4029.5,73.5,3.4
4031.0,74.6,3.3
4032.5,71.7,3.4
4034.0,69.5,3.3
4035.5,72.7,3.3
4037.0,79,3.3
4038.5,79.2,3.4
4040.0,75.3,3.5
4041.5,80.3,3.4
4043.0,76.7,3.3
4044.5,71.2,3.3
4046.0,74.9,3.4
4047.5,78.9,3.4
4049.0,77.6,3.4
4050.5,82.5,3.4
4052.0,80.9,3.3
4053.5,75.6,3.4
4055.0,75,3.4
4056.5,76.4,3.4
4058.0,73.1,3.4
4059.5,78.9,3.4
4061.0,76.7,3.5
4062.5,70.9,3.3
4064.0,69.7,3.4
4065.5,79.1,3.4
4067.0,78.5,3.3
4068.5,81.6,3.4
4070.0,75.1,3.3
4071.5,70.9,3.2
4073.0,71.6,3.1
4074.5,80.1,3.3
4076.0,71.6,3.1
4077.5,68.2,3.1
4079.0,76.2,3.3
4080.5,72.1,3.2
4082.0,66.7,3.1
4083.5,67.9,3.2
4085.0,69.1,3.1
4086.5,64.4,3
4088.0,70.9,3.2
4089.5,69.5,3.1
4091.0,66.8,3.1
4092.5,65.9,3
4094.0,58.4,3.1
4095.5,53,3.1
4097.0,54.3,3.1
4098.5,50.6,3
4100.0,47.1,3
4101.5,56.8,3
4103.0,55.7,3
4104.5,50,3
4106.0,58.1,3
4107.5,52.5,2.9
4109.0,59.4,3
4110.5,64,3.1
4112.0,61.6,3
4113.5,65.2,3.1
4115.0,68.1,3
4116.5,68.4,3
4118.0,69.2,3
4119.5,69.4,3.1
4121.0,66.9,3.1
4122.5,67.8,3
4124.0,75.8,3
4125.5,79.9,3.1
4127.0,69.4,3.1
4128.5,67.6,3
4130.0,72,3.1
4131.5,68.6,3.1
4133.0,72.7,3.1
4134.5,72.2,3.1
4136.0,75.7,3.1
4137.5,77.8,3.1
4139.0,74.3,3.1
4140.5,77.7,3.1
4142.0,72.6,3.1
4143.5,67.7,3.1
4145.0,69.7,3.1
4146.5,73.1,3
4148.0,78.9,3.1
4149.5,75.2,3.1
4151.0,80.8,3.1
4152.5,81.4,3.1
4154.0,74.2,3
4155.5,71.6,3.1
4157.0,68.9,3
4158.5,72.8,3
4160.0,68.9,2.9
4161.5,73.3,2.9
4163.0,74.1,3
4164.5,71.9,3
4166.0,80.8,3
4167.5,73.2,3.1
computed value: 6.8 angstrom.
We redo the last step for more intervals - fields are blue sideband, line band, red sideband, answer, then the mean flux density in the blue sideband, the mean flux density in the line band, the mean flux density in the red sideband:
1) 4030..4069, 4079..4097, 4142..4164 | 2.2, 76.1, 65.8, 73.6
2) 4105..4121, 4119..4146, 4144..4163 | -1.4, 63.5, 72.1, 74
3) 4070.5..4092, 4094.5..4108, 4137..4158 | 3.5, 70.4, 53.2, 74.5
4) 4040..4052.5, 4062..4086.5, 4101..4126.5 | -0.3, 77.7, 72.8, 64.2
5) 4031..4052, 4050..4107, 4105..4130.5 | 2.5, 76.2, 68.5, 66.6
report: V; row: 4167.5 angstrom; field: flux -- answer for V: 73.2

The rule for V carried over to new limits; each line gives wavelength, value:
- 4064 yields 69.7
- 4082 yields 66.7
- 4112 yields 61.6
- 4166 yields 80.8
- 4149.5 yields 75.2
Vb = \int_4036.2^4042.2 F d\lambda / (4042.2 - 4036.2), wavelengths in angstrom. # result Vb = 78.4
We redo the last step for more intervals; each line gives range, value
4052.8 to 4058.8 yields 75.1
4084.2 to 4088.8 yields 68.1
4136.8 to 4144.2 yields 74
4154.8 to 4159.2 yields 71.1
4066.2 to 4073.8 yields 75.6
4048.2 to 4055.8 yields 78.3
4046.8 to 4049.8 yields 78.3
